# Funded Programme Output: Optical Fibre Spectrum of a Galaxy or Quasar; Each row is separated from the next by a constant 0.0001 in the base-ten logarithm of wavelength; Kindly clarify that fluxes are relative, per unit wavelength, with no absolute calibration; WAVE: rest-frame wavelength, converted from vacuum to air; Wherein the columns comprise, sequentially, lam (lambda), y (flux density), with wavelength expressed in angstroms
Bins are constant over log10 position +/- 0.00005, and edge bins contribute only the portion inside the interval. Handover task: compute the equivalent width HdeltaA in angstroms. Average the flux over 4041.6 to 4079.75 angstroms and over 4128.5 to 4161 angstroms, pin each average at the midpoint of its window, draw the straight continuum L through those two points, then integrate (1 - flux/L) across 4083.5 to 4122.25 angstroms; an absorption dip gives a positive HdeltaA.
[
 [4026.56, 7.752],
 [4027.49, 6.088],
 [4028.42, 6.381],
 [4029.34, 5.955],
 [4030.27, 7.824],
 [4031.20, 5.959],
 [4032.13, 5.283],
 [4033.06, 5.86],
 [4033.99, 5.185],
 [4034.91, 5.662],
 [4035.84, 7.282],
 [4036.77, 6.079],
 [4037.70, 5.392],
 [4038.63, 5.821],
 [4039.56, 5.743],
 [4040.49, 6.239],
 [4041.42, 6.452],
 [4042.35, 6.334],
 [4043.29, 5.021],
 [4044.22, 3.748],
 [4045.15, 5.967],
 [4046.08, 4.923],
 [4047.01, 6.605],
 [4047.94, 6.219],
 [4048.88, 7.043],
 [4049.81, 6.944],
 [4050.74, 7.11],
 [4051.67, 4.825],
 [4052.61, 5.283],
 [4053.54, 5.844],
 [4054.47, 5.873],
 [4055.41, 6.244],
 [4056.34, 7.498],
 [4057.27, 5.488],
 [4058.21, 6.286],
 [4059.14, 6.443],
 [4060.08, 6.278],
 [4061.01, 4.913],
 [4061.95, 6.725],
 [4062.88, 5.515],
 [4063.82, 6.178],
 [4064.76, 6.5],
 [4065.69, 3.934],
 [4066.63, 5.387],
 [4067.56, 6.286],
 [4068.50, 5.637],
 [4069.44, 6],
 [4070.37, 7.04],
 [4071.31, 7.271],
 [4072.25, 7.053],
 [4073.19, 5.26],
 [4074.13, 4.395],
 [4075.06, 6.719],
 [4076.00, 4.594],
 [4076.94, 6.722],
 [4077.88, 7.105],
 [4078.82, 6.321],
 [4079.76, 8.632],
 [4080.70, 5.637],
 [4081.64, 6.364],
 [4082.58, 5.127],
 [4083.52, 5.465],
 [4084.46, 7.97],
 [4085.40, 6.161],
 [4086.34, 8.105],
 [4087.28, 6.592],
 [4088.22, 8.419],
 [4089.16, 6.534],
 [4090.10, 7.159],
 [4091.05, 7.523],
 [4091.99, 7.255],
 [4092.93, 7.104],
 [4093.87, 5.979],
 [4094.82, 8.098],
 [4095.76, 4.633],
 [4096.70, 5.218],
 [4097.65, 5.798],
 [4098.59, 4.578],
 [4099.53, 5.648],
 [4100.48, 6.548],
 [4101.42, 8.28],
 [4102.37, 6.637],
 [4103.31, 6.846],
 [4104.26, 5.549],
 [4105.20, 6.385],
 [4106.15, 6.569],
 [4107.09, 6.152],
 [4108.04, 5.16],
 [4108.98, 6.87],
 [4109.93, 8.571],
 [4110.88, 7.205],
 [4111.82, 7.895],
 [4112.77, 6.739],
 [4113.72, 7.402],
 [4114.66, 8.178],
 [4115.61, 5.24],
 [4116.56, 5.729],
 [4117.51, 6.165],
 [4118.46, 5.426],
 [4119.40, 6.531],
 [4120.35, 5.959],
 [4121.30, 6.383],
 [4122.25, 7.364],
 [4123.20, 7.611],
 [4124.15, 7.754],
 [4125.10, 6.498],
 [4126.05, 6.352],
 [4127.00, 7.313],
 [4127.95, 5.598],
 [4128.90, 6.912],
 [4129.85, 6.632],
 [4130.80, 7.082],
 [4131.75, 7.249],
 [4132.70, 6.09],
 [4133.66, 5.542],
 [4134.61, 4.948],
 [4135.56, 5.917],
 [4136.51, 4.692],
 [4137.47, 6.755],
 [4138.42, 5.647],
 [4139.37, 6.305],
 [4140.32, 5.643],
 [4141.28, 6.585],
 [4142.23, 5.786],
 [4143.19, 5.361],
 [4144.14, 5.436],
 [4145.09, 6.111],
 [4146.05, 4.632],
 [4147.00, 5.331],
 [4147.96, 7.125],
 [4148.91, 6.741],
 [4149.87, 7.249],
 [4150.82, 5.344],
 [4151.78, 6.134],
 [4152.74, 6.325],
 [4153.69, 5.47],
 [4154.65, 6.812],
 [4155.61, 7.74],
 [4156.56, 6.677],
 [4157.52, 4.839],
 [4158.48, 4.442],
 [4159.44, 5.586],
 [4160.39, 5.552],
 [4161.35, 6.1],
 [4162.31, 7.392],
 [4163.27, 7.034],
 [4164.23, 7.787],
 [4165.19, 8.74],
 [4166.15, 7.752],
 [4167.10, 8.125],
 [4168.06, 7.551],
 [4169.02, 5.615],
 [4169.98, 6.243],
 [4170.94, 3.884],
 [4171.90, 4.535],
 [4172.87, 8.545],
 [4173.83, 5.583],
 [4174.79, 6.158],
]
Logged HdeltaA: -3.9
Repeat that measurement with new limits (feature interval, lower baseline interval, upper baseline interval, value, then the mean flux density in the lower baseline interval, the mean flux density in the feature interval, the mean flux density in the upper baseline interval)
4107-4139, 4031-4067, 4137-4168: -1.55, 5.9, 6.52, 6.35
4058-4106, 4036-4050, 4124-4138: -1.89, 5.91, 6.33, 6.32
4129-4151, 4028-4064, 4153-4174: 1.18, 6.01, 6.03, 6.47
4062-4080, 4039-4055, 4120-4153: -0.39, 5.89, 6.12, 6.24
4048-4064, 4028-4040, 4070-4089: 0.34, 6.04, 6.15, 6.54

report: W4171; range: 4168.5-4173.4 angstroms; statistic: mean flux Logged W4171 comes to 5.77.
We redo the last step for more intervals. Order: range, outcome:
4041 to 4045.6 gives 5.49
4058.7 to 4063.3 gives 5.98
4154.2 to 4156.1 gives 7.29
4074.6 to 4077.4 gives 6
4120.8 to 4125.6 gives 7.11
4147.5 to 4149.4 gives 6.93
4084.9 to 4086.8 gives 7.15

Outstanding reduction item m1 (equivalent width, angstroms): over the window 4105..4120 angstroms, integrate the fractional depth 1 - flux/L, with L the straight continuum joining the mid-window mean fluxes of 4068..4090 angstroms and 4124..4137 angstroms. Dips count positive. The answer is -0.7 angstroms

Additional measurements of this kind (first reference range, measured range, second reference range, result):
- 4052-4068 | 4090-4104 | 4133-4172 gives -1.0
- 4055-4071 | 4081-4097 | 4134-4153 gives -1.9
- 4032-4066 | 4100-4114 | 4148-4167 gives -1.3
